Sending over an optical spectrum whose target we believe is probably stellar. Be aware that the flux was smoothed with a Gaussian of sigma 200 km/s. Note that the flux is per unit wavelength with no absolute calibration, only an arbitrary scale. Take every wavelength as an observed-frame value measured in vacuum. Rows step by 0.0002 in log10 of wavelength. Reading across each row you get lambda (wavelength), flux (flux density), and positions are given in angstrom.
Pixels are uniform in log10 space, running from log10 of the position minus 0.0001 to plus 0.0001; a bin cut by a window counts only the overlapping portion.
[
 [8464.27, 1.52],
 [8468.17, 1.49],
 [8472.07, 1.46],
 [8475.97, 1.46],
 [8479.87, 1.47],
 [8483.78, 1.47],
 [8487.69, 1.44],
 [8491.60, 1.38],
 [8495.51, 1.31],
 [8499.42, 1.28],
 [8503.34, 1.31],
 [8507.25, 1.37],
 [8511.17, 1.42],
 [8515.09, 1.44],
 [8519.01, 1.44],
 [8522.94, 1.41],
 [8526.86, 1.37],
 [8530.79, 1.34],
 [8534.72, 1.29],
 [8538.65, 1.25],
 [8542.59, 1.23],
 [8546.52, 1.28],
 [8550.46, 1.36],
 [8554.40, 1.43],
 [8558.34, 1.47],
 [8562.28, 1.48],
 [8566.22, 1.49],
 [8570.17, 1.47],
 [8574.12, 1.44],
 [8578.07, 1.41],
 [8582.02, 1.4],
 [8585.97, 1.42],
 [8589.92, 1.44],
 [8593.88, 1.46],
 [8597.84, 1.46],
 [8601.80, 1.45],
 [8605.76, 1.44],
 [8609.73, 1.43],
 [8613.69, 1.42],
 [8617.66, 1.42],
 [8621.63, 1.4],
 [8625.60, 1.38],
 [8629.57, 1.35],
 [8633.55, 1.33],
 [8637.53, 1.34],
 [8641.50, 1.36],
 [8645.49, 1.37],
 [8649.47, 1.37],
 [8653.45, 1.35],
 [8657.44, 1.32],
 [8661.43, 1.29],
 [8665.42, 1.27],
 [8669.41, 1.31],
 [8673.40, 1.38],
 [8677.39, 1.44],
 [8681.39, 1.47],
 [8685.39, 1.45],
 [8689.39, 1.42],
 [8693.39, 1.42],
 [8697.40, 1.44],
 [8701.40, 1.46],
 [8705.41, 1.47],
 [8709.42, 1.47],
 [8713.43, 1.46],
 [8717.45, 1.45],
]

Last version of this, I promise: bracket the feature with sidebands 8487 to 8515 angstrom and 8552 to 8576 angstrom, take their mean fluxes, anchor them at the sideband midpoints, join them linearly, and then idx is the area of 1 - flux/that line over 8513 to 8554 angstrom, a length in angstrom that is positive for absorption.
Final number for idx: 2.0 angstrom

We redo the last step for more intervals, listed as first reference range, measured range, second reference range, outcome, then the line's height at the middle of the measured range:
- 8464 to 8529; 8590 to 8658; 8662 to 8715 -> 1.0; 1.41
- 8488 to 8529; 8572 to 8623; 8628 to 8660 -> -2.8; 1.36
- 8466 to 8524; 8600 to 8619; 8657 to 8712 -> -0.3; 1.41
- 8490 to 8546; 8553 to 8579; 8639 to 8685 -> -2.1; 1.35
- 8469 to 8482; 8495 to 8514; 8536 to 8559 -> 0.9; 1.41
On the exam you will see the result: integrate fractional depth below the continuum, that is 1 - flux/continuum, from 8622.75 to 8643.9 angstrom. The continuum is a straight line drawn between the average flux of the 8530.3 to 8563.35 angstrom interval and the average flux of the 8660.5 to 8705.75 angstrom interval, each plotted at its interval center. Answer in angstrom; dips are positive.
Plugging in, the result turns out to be 0.4 angstrom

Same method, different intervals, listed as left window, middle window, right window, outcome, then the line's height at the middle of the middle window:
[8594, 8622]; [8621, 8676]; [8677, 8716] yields 3.74 angstrom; 1.44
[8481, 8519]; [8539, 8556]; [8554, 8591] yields 1.31 angstrom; 1.43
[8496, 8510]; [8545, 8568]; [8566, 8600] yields -0.29 angstrom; 1.4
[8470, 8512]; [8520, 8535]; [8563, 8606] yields 0.54 angstrom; 1.42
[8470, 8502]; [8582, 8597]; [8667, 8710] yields -0.20 angstrom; 1.42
